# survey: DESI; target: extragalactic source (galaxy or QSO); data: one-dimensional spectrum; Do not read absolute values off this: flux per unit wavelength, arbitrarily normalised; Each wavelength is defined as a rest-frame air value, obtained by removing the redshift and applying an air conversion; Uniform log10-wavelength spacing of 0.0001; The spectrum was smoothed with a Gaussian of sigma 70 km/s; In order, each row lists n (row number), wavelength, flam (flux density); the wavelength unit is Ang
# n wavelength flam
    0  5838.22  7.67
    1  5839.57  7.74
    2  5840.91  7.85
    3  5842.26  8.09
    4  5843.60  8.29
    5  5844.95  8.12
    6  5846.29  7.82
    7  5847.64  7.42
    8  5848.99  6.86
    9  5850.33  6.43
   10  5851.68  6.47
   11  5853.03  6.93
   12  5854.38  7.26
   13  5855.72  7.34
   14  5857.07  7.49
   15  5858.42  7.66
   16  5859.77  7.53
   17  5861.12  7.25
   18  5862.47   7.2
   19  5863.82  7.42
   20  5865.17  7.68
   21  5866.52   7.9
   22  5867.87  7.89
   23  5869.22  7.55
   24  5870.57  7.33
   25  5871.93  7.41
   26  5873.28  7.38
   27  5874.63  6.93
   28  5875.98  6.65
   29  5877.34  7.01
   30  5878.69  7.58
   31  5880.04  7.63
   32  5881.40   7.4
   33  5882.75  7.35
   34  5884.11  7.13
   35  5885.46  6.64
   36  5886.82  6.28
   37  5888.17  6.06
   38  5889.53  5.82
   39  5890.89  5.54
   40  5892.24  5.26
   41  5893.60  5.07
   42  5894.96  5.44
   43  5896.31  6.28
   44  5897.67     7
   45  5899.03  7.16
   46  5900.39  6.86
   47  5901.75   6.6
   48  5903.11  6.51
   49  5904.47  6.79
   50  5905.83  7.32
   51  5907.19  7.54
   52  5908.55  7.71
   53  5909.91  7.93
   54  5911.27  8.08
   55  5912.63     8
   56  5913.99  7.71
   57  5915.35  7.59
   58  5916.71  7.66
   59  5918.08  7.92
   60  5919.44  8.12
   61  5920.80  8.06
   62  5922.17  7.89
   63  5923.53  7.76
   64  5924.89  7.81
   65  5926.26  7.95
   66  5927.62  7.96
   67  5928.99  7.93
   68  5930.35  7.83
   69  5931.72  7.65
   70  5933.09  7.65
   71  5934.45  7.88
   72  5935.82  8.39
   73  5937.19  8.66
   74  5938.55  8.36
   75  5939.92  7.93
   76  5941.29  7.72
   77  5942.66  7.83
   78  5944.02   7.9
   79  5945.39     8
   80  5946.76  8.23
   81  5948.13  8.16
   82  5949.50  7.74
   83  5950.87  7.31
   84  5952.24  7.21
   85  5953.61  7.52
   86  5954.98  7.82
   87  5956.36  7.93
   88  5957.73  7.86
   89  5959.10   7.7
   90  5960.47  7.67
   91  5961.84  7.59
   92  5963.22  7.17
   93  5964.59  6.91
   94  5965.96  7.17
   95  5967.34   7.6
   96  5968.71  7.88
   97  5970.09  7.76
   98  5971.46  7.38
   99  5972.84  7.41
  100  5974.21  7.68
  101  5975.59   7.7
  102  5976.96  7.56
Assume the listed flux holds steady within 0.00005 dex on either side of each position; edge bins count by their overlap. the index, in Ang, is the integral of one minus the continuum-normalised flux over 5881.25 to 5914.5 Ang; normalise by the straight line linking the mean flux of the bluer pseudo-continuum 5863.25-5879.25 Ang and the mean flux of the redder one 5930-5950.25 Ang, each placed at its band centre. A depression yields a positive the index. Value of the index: 3.8 Ang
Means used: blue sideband 7.39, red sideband 8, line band 6.77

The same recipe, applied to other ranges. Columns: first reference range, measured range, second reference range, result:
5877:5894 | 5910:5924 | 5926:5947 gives -0.9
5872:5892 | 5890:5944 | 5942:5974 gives -1.7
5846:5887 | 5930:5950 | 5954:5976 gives -1.4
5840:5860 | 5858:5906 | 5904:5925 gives 4.4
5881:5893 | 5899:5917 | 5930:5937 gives -0.8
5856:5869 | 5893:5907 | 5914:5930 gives 2.2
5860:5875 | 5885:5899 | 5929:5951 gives 3.0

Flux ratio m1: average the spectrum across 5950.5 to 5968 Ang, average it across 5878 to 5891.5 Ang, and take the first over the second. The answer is 1.11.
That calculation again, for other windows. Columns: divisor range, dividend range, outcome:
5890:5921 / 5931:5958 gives 1.12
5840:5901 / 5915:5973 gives 1.10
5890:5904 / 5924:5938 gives 1.29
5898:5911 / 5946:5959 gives 1.08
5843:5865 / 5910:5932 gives 1.07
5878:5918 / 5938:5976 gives 1.11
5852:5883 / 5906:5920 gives 1.06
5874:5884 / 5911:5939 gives 1.10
